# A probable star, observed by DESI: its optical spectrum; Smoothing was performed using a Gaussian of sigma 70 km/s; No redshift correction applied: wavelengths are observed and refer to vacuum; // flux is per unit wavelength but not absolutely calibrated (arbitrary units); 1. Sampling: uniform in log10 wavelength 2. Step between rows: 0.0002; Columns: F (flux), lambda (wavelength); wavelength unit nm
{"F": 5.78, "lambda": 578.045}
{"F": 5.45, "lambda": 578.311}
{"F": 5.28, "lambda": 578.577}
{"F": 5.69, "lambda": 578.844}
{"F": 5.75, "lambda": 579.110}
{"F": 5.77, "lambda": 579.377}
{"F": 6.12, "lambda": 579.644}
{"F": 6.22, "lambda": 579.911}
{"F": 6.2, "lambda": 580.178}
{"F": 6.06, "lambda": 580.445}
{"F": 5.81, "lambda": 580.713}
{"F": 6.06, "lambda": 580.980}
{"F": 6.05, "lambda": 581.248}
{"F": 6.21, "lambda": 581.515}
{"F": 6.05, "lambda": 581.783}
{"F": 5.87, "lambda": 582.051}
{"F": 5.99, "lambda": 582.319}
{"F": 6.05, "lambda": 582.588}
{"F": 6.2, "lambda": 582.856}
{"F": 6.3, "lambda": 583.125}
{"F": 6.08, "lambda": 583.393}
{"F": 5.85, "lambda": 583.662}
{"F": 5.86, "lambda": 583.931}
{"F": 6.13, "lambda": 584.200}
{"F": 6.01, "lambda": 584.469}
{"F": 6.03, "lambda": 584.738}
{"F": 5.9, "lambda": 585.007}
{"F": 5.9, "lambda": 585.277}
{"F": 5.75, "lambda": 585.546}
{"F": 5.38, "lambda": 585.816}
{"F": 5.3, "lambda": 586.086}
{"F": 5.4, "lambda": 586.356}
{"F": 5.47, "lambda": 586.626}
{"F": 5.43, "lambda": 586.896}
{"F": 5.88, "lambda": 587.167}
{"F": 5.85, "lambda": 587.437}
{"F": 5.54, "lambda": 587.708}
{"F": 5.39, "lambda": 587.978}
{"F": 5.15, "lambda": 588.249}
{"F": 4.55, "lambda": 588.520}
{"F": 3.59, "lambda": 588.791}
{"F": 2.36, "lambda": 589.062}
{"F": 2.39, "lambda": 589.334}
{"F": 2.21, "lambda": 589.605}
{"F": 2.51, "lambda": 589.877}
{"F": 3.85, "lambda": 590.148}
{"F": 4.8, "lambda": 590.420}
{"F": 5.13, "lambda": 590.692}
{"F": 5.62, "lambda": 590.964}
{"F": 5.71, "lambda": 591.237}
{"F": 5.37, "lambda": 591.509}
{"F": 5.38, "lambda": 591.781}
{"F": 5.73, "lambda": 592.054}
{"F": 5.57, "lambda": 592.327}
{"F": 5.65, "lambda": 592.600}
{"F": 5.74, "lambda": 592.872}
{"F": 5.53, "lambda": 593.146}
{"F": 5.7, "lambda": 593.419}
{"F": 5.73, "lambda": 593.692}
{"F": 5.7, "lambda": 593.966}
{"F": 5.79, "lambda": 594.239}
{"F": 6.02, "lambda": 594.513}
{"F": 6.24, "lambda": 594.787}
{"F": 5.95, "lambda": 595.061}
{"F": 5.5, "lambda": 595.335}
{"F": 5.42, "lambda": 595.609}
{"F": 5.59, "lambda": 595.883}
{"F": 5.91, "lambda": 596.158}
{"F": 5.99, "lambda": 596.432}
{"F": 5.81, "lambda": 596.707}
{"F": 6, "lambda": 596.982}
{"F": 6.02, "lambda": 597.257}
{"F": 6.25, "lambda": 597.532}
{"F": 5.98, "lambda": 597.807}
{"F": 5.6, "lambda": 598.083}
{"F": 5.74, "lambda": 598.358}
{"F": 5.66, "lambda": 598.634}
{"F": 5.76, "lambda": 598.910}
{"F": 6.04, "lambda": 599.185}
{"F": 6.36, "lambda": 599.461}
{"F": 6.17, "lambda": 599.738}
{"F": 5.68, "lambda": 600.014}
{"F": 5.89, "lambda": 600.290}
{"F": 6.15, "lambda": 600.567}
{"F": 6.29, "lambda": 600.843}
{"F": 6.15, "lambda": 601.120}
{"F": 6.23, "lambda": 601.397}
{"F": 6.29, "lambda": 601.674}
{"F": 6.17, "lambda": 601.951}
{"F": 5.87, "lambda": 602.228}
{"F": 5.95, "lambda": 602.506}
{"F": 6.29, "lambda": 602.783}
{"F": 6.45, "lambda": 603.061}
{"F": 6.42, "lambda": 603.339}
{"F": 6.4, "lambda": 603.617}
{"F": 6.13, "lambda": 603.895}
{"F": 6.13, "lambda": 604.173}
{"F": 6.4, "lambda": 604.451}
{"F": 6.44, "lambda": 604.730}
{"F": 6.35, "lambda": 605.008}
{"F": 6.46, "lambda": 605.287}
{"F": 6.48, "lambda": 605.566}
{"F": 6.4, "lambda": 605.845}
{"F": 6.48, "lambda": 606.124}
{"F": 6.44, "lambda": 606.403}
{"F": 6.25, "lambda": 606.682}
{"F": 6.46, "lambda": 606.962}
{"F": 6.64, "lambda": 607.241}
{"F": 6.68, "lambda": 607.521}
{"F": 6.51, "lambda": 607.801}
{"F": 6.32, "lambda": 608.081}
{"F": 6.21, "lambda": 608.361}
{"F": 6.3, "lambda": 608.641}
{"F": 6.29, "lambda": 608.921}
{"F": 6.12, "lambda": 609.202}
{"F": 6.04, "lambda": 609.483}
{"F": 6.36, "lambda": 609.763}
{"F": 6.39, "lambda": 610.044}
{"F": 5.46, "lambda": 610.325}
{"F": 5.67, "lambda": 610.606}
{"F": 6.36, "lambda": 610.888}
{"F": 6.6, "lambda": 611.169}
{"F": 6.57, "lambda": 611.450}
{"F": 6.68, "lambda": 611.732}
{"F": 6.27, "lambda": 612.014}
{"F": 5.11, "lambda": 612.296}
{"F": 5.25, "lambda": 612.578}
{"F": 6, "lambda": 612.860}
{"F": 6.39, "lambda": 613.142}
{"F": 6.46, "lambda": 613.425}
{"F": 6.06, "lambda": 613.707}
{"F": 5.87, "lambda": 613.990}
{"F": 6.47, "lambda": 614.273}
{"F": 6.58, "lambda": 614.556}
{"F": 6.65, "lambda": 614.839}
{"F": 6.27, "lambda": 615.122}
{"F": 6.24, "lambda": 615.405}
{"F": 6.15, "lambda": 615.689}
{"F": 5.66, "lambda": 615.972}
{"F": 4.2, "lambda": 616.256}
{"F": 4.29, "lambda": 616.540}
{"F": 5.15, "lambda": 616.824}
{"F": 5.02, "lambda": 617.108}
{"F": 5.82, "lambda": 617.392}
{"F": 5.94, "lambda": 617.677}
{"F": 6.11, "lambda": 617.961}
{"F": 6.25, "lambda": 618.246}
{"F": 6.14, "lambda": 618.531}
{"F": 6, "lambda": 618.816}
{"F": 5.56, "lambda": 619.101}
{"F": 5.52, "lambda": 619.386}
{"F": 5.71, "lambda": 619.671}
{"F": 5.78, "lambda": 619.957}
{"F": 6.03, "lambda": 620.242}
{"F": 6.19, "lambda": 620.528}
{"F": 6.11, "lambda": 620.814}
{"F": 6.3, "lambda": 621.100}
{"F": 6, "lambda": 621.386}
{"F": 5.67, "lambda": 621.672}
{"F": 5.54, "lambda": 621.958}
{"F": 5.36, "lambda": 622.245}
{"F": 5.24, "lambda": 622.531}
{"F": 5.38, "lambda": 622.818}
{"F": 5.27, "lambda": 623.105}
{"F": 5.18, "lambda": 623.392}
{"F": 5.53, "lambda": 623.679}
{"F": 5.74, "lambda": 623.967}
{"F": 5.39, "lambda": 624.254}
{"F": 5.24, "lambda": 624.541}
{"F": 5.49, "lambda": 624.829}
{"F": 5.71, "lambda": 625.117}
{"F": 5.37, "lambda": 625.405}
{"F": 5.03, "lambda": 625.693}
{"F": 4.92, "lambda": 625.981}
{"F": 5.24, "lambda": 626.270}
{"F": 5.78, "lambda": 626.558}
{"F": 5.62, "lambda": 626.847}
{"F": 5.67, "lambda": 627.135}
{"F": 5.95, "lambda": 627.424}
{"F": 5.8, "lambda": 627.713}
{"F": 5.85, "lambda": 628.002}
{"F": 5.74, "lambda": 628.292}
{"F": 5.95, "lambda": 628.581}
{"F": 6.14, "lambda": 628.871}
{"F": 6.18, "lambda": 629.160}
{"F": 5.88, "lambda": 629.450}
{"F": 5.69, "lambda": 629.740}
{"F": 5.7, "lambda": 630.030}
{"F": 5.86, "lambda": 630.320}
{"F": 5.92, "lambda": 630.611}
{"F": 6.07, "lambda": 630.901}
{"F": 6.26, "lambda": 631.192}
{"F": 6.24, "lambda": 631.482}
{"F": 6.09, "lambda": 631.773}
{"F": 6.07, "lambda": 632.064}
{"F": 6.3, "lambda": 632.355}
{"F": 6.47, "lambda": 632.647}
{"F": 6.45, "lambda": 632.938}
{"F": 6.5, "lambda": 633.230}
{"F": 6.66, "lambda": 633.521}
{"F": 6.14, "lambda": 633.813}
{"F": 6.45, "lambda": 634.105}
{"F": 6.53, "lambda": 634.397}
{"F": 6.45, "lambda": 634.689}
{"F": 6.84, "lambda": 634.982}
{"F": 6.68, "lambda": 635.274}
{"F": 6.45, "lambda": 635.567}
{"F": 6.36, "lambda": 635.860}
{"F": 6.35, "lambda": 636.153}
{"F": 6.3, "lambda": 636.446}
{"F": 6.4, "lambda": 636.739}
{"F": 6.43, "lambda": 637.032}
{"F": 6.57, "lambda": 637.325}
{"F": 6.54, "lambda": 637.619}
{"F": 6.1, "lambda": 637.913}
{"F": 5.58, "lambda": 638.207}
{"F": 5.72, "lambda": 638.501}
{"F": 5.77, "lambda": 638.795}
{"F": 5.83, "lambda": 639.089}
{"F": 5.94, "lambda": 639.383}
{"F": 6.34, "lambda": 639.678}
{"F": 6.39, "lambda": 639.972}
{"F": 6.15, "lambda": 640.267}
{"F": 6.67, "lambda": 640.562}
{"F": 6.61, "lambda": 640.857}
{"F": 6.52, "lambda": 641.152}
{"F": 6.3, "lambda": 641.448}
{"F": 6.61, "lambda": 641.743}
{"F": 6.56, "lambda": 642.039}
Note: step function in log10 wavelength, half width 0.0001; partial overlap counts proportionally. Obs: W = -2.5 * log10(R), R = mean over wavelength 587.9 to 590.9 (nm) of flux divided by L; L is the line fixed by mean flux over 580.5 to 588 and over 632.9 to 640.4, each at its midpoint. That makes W 0.47 mag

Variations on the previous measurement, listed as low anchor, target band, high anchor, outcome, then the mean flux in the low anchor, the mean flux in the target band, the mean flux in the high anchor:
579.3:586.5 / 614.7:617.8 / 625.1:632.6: 0.05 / 5.95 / 5.58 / 5.82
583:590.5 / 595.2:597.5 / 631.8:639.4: -0.10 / 5.03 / 5.8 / 6.31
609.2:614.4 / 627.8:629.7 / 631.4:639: 0.06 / 6.11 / 5.94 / 6.32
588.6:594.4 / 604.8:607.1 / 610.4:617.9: -0.17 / 4.77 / 6.42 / 5.91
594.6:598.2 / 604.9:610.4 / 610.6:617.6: -0.08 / 5.87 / 6.34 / 5.91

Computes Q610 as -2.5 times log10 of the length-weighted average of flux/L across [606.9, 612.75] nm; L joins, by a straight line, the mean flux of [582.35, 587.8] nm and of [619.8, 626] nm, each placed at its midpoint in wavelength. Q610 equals -0.098 mag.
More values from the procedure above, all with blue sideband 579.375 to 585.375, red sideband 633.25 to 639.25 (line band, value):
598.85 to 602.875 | 0.01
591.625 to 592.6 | 0.10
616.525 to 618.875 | 0.10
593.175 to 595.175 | 0.04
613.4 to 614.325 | 0.01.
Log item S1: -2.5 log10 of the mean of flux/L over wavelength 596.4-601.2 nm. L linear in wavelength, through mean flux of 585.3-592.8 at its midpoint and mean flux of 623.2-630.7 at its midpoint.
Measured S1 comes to -0.18 mag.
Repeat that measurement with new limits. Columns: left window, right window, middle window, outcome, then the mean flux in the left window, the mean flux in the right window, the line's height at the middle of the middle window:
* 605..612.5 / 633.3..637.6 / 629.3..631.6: 0.086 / 6.28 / 6.48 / 6.44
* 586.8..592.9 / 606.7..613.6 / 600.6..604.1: -0.105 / 4.74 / 6.21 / 5.65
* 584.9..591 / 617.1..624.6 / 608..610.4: -0.153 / 4.73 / 5.72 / 5.37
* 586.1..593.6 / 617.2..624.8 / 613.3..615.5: -0.144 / 4.88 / 5.72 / 5.54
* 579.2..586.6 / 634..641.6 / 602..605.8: -0.036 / 5.94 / 6.32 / 6.08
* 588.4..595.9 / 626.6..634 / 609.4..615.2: -0.117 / 4.97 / 6.05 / 5.54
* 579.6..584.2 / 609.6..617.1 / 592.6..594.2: 0.062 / 6.06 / 5.95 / 6.02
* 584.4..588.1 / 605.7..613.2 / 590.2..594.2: 0.059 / 5.65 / 6.23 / 5.8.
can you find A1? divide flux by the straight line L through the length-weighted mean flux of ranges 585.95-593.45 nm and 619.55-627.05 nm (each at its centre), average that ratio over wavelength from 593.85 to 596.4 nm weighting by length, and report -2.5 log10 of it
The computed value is -0.16 mag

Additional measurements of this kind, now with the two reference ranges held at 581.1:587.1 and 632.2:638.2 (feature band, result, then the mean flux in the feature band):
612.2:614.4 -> 0.04 mag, 5.97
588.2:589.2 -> 0.48 mag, 3.8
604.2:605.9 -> -0.05 mag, 6.4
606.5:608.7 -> -0.05 mag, 6.43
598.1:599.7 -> 0.02 mag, 5.9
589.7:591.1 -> 0.35 mag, 4.32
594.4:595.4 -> 0.01 mag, 5.96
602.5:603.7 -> -0.05 mag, 6.34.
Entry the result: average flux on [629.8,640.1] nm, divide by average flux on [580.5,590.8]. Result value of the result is 1.18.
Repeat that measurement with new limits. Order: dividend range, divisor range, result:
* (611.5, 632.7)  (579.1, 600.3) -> 1.04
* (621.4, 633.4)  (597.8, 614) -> 0.93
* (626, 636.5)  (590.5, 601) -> 1.05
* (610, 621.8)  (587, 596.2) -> 1.16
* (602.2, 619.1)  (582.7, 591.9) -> 1.19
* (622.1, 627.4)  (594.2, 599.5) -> 0.92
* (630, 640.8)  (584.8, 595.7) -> 1.22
